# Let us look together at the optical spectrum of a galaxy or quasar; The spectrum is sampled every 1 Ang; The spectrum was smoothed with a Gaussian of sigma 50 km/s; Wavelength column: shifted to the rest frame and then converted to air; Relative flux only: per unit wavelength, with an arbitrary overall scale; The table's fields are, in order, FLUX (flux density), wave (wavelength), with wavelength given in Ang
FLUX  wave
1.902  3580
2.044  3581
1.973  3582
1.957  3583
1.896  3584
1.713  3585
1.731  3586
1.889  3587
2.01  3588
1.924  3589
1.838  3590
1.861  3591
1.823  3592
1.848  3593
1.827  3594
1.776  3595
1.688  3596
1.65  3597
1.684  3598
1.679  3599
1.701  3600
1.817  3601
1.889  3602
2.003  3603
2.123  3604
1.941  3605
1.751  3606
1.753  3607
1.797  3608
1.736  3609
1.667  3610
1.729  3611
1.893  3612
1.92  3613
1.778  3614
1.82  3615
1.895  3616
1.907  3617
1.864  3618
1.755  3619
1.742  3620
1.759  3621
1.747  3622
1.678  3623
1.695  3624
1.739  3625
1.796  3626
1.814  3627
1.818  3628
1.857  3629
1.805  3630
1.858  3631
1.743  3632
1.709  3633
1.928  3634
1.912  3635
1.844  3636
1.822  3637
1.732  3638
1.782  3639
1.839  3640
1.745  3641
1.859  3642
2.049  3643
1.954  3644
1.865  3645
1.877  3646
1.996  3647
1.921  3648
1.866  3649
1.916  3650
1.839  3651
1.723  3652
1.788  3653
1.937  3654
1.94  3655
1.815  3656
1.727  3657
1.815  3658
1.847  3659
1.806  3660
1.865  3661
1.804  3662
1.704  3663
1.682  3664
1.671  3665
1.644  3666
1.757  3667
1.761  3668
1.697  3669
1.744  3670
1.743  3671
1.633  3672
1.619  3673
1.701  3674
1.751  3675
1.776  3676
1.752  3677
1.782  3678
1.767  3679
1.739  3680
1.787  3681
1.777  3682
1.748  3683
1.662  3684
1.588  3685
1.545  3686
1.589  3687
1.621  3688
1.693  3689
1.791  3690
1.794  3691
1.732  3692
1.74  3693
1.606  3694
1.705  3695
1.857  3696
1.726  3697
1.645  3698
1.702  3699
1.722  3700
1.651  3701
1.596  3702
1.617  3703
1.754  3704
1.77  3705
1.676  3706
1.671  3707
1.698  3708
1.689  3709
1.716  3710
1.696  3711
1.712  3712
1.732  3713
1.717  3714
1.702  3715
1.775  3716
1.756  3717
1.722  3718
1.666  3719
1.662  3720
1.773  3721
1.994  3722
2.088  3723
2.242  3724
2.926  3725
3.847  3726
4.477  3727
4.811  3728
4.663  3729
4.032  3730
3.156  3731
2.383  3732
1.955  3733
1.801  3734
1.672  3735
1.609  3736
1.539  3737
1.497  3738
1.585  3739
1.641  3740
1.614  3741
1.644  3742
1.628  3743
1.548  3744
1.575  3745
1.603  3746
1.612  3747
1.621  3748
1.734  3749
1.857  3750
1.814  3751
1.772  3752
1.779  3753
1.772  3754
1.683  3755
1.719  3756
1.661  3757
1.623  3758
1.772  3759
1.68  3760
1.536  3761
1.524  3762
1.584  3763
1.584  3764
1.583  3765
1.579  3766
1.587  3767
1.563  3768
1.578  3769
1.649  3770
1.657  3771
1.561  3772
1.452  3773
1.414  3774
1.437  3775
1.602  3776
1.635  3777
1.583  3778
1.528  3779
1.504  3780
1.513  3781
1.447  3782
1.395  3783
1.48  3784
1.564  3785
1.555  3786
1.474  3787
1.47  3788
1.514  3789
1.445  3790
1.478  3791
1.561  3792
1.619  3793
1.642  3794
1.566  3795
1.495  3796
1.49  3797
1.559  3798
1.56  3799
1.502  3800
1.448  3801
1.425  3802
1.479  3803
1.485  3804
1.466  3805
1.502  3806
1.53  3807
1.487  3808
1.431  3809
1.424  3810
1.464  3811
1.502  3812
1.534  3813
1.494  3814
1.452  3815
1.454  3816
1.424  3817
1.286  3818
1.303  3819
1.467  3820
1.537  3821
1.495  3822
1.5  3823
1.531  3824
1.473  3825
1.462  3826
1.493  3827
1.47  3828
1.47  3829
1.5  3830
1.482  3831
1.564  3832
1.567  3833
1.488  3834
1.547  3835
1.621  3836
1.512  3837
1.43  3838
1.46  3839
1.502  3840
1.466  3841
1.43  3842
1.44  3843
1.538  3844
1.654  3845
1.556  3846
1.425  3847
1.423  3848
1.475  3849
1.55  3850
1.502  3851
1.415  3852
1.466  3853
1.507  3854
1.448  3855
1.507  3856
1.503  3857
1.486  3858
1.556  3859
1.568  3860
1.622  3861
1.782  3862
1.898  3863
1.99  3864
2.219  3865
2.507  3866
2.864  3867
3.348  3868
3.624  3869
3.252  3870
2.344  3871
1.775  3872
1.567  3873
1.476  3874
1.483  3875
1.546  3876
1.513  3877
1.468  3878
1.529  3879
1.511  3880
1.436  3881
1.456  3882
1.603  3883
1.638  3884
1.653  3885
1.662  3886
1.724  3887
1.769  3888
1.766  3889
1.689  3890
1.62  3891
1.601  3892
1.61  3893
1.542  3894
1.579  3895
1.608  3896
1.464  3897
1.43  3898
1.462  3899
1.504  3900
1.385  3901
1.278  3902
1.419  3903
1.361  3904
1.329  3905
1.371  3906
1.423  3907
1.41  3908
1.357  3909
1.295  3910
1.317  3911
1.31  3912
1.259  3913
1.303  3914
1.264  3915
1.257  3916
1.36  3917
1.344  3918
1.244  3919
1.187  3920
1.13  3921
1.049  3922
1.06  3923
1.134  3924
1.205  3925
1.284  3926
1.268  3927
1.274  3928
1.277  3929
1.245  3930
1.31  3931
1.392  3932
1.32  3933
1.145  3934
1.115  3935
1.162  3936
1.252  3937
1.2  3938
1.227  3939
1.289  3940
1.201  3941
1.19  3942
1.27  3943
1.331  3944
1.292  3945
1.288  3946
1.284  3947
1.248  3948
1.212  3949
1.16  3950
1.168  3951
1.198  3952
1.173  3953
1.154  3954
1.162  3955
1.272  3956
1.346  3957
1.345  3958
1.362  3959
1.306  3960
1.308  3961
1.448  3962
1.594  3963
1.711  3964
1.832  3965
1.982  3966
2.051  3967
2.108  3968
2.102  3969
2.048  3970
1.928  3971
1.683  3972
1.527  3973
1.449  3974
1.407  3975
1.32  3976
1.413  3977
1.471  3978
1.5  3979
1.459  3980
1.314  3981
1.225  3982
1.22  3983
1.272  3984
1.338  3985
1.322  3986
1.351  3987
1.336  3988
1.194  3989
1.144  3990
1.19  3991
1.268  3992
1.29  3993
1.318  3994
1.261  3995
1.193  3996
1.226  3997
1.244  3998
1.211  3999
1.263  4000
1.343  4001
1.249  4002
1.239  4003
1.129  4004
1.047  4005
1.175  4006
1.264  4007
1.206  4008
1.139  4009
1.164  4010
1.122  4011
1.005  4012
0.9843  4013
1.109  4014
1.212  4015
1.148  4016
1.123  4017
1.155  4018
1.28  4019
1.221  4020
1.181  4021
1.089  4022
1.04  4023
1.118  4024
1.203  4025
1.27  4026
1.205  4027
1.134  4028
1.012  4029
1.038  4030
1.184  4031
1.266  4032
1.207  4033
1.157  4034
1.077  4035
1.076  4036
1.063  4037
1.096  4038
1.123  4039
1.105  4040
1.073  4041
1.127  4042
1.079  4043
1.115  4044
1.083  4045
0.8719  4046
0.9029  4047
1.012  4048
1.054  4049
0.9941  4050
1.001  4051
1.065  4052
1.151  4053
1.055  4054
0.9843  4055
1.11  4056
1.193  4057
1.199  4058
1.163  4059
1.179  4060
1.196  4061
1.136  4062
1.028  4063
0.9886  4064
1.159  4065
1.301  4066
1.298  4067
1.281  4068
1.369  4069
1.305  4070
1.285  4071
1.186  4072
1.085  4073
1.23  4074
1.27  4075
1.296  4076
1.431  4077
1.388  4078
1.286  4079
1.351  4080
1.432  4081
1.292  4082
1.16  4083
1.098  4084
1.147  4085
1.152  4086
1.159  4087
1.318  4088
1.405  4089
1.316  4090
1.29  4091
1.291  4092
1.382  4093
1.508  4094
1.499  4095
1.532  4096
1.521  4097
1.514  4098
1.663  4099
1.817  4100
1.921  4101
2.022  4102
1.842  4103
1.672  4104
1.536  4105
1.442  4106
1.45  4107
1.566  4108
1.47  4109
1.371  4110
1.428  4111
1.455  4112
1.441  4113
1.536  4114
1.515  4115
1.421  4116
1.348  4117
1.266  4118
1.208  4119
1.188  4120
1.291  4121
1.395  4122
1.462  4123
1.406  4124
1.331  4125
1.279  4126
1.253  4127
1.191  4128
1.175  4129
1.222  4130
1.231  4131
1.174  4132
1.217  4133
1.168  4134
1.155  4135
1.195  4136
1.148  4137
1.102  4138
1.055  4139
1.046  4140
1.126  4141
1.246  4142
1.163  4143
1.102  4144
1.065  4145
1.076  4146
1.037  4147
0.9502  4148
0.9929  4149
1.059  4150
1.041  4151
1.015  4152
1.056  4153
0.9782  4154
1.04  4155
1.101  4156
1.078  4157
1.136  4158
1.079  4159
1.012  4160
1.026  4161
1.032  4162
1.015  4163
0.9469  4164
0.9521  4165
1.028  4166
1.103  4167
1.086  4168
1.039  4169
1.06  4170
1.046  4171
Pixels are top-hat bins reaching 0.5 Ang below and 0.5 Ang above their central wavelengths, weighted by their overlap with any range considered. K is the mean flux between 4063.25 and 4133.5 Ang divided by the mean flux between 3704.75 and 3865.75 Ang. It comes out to 0.81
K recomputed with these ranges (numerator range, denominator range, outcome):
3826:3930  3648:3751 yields 0.83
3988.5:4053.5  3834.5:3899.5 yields 0.67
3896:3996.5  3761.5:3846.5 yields 0.90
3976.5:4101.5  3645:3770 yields 0.66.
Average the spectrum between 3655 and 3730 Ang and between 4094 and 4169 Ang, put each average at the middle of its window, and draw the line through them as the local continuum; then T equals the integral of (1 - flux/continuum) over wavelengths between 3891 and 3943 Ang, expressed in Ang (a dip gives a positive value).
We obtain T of 8.8 Ang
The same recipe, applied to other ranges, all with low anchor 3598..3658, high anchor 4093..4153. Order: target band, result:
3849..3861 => 0.7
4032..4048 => 3.8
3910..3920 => 1.6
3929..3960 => 5.4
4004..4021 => 3.5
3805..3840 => 3.2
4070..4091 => 1.6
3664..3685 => 0.7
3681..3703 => 0.9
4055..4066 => 2.0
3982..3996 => 1.9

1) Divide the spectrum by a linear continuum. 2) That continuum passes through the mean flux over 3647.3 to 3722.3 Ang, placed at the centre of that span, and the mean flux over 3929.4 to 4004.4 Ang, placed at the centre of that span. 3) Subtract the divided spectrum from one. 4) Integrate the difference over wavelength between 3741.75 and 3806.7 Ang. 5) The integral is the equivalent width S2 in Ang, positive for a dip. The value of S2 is 1.8 Ang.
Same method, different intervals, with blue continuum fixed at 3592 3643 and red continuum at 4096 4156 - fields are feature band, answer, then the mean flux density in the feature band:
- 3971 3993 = 1.3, 1.36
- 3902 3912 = 1.1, 1.36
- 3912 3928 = 3.0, 1.23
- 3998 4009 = 1.7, 1.21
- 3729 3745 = -3.2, 2.03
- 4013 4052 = 8.1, 1.11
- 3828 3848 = 1.1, 1.5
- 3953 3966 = 0.5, 1.42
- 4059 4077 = 1.9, 1.22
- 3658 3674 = 0.2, 1.73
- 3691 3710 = 0.3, 1.7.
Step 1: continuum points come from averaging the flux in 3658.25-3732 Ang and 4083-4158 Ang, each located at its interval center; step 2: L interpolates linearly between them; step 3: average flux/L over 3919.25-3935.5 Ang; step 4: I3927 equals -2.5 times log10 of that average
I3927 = 0.30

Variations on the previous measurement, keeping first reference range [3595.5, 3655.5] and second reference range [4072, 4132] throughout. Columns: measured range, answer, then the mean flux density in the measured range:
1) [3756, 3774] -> 0.07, 1.6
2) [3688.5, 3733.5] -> -0.21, 2.11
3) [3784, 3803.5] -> 0.10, 1.52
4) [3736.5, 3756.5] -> 0.03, 1.66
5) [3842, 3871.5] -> -0.16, 1.87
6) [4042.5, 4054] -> 0.36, 1.03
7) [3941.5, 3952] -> 0.23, 1.24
